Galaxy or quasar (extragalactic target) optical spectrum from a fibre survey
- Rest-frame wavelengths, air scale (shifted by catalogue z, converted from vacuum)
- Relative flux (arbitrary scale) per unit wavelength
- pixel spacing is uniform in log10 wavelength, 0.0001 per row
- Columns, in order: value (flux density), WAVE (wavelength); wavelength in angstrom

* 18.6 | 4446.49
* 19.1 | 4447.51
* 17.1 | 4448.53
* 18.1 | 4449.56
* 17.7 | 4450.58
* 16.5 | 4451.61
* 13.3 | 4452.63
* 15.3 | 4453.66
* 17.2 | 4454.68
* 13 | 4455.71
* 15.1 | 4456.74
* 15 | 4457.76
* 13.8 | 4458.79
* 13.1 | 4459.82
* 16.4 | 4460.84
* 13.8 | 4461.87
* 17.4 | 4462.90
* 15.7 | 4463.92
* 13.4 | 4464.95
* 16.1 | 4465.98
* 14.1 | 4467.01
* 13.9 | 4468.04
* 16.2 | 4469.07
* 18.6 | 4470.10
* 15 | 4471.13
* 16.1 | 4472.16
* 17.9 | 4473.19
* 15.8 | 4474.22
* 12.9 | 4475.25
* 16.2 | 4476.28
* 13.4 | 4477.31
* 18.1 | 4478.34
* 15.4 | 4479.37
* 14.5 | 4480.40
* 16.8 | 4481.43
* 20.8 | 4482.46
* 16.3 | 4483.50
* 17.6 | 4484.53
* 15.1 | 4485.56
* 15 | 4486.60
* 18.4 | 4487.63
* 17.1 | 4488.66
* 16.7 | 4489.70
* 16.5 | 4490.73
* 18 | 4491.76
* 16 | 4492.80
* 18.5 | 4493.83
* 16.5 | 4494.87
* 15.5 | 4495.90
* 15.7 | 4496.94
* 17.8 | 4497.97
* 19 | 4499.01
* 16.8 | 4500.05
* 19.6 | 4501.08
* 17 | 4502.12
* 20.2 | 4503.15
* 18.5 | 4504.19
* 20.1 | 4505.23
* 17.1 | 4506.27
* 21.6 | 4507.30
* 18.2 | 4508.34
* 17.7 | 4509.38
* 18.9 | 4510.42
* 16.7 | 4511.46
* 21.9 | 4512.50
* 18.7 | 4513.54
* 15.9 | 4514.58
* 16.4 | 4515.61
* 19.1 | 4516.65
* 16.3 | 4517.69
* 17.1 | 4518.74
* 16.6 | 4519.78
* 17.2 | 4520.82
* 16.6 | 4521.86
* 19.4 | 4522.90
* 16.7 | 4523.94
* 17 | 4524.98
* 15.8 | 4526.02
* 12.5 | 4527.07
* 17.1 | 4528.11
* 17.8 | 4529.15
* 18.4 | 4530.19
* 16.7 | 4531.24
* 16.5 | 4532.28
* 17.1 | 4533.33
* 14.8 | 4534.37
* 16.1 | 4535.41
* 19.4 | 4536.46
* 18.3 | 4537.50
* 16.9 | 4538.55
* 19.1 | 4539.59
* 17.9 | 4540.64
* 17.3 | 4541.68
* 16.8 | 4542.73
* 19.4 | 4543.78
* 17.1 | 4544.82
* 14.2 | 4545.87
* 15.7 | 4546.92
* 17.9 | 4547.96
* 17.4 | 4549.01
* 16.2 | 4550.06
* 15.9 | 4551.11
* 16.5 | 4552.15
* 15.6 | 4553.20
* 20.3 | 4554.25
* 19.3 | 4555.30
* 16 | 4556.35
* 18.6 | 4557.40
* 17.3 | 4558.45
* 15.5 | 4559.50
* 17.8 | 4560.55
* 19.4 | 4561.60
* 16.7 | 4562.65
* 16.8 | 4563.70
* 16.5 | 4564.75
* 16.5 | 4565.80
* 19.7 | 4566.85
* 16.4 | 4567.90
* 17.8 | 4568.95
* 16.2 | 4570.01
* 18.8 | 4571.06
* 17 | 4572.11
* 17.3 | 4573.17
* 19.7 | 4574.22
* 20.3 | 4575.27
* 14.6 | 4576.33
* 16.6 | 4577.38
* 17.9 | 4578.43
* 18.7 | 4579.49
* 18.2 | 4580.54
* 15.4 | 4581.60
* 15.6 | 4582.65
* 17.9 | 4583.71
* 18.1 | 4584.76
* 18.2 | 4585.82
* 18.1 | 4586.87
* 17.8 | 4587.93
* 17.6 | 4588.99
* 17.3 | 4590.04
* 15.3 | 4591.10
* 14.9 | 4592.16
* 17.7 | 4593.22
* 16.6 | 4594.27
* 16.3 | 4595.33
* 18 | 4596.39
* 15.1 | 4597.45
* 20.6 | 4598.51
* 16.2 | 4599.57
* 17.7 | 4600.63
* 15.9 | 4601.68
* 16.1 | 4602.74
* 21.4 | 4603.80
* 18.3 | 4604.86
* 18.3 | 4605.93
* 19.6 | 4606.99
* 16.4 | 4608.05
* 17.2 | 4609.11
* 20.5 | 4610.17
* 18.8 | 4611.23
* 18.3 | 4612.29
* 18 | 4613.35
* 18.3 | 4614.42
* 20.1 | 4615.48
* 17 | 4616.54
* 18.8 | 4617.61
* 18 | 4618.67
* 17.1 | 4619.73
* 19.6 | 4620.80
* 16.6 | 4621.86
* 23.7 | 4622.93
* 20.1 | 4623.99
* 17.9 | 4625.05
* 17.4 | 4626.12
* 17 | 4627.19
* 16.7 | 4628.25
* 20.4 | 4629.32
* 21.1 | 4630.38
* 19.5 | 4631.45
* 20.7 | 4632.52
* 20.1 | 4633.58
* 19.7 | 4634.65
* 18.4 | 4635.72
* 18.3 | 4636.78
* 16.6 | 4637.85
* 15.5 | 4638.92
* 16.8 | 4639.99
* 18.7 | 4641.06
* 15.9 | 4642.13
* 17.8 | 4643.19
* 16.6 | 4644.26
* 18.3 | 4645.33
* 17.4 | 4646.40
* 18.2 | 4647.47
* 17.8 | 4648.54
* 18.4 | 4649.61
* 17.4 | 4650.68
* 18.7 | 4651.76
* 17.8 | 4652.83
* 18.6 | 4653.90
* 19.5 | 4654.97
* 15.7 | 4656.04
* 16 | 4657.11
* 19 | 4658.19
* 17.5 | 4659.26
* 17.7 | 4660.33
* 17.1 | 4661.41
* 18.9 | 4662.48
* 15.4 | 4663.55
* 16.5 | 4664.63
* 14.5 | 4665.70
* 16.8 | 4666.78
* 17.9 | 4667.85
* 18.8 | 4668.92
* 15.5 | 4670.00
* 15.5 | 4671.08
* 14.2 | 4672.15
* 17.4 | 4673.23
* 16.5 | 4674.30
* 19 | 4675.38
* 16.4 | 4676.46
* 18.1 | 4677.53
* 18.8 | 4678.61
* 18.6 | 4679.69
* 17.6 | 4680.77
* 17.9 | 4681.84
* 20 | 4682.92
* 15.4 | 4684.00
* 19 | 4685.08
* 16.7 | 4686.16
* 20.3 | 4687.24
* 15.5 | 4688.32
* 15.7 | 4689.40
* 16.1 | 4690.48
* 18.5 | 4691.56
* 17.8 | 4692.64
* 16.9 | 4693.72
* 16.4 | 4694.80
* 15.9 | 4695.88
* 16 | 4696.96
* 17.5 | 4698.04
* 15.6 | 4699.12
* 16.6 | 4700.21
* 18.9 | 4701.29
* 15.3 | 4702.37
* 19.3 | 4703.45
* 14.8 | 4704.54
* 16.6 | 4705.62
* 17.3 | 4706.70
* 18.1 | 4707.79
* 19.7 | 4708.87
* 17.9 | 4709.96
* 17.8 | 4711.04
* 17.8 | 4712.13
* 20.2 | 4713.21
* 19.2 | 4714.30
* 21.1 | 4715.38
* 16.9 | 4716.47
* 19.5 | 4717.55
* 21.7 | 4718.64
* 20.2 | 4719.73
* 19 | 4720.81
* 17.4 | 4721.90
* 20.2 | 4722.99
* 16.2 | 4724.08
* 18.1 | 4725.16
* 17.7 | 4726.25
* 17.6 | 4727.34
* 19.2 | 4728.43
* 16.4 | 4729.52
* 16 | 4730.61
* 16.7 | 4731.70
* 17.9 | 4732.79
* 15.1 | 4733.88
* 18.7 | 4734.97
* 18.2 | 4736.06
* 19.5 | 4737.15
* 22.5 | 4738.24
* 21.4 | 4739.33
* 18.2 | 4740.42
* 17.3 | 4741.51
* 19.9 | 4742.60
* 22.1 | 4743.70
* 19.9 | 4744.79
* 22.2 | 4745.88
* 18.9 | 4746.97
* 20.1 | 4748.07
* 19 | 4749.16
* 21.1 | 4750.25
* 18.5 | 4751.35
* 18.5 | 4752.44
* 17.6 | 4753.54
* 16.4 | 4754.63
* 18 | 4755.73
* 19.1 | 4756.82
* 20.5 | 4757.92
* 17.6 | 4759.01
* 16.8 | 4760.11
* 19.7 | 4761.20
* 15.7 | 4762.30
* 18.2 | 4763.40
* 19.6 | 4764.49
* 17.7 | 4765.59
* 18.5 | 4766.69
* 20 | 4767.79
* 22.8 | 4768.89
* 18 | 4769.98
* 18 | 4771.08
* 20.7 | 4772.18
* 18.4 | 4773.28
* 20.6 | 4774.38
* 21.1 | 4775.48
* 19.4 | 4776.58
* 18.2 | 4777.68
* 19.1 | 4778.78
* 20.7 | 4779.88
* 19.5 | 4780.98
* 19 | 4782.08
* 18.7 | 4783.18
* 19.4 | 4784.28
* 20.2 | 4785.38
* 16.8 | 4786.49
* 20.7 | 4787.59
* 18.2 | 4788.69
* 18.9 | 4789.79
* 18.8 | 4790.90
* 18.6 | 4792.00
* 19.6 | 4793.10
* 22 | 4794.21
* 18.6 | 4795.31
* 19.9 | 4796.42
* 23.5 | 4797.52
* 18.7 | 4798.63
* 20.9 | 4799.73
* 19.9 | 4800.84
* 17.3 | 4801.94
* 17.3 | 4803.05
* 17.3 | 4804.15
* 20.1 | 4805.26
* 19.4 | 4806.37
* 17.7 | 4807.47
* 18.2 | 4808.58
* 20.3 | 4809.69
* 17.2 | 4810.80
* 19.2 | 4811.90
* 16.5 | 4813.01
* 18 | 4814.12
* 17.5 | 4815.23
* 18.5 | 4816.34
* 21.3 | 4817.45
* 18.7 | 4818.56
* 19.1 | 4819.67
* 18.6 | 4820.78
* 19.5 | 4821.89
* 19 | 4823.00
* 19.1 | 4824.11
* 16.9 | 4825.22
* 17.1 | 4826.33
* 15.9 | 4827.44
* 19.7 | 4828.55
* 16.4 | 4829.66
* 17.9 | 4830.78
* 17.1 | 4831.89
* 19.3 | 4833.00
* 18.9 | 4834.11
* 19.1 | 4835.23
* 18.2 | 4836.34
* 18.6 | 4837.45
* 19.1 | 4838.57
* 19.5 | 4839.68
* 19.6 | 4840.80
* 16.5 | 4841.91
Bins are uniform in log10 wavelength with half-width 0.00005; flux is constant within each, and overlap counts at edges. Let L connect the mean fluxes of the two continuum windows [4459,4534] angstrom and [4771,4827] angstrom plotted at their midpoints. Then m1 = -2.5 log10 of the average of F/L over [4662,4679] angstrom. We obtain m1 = 0.08 mag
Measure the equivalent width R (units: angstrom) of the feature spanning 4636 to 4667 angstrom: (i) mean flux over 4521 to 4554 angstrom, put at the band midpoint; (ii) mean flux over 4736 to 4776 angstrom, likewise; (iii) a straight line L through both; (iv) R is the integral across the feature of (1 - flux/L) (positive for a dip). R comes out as 1.3 angstrom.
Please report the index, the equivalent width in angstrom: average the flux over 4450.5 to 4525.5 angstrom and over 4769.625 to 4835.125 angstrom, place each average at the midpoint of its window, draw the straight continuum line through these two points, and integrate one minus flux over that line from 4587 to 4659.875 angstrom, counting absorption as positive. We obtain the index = -1.48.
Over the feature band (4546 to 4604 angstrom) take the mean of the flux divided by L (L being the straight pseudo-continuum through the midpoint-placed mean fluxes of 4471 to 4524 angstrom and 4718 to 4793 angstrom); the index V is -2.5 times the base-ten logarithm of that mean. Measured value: 0.03 mag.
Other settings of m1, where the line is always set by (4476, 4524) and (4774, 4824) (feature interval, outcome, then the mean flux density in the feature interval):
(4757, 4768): 0.03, 18.4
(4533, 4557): 0.03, 17.2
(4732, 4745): -0.02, 19.2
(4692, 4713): 0.08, 17.2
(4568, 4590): 0.02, 17.6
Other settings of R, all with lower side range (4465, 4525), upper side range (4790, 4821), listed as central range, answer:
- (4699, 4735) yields 1.0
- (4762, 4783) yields -0.5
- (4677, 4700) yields 1.2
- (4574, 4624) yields -0.3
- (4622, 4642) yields -0.9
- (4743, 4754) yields -0.7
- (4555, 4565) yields 0.1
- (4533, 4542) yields 0.0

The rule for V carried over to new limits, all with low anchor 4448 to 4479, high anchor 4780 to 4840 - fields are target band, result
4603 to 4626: -0.11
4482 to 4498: -0.08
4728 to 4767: -0.03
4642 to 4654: -0.03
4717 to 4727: -0.05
